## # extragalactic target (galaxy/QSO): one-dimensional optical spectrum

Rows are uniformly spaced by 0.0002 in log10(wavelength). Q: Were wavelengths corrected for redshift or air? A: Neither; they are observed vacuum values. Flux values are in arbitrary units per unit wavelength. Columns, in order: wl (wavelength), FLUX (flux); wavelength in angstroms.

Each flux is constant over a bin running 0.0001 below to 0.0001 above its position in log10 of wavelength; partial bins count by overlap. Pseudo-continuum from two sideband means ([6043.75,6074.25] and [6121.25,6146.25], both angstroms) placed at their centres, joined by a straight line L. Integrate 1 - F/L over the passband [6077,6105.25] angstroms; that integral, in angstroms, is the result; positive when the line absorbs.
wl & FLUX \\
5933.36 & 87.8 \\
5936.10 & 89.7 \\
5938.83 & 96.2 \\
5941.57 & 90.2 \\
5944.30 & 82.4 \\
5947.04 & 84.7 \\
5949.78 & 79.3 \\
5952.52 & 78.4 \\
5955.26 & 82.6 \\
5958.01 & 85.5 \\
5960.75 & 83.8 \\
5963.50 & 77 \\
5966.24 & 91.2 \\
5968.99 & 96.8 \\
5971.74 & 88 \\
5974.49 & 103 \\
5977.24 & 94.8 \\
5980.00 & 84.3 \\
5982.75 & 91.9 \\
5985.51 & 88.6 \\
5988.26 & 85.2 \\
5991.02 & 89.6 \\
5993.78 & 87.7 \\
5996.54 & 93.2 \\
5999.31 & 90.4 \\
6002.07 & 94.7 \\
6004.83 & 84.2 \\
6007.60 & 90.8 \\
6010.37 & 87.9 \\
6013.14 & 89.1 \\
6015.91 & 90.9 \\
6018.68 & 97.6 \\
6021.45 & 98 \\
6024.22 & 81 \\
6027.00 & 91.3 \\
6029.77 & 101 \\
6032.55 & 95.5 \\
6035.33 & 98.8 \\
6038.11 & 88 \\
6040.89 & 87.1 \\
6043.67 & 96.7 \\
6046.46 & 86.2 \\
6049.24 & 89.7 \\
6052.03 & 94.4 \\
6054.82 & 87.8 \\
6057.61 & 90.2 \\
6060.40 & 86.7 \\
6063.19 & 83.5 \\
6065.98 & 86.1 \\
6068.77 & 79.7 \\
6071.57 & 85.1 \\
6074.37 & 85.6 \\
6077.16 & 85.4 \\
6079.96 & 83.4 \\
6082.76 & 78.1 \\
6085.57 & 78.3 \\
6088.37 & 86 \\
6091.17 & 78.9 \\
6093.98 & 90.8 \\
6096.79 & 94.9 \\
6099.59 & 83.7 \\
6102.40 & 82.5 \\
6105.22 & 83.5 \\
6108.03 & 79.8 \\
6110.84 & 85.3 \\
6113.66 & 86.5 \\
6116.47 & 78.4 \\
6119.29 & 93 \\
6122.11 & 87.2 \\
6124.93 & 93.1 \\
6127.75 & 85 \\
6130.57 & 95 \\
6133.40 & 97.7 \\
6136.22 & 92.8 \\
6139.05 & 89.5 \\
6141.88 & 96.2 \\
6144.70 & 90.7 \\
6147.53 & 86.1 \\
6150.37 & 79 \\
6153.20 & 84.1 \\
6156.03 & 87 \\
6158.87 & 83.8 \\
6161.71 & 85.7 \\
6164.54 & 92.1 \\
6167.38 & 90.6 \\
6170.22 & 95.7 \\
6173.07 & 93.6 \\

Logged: 1.6 angstroms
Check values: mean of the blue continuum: 87.3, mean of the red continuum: 92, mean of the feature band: 84.1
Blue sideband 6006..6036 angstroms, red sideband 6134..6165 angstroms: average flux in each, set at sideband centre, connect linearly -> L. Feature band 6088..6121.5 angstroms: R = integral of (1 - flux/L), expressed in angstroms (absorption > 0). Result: 1.6 angstroms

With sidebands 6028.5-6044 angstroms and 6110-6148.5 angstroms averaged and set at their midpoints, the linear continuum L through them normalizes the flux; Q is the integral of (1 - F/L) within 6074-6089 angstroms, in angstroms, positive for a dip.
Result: 1.6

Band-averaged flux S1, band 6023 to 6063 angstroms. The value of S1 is 90.8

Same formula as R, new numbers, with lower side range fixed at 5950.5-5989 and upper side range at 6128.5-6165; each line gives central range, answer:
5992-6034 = -1.6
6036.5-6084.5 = 1.0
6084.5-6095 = 0.6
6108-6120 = 0.6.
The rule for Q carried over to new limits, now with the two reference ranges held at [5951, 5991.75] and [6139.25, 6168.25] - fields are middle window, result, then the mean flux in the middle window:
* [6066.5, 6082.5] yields 0.8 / 83.6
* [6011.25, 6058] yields -2.2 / 91.9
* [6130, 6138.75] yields -0.7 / 94.4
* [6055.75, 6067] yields 0.1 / 86.7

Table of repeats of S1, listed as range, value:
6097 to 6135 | 87.3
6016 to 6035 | 94.1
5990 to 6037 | 91.9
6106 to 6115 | 83.8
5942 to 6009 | 87.9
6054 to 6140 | 86.2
